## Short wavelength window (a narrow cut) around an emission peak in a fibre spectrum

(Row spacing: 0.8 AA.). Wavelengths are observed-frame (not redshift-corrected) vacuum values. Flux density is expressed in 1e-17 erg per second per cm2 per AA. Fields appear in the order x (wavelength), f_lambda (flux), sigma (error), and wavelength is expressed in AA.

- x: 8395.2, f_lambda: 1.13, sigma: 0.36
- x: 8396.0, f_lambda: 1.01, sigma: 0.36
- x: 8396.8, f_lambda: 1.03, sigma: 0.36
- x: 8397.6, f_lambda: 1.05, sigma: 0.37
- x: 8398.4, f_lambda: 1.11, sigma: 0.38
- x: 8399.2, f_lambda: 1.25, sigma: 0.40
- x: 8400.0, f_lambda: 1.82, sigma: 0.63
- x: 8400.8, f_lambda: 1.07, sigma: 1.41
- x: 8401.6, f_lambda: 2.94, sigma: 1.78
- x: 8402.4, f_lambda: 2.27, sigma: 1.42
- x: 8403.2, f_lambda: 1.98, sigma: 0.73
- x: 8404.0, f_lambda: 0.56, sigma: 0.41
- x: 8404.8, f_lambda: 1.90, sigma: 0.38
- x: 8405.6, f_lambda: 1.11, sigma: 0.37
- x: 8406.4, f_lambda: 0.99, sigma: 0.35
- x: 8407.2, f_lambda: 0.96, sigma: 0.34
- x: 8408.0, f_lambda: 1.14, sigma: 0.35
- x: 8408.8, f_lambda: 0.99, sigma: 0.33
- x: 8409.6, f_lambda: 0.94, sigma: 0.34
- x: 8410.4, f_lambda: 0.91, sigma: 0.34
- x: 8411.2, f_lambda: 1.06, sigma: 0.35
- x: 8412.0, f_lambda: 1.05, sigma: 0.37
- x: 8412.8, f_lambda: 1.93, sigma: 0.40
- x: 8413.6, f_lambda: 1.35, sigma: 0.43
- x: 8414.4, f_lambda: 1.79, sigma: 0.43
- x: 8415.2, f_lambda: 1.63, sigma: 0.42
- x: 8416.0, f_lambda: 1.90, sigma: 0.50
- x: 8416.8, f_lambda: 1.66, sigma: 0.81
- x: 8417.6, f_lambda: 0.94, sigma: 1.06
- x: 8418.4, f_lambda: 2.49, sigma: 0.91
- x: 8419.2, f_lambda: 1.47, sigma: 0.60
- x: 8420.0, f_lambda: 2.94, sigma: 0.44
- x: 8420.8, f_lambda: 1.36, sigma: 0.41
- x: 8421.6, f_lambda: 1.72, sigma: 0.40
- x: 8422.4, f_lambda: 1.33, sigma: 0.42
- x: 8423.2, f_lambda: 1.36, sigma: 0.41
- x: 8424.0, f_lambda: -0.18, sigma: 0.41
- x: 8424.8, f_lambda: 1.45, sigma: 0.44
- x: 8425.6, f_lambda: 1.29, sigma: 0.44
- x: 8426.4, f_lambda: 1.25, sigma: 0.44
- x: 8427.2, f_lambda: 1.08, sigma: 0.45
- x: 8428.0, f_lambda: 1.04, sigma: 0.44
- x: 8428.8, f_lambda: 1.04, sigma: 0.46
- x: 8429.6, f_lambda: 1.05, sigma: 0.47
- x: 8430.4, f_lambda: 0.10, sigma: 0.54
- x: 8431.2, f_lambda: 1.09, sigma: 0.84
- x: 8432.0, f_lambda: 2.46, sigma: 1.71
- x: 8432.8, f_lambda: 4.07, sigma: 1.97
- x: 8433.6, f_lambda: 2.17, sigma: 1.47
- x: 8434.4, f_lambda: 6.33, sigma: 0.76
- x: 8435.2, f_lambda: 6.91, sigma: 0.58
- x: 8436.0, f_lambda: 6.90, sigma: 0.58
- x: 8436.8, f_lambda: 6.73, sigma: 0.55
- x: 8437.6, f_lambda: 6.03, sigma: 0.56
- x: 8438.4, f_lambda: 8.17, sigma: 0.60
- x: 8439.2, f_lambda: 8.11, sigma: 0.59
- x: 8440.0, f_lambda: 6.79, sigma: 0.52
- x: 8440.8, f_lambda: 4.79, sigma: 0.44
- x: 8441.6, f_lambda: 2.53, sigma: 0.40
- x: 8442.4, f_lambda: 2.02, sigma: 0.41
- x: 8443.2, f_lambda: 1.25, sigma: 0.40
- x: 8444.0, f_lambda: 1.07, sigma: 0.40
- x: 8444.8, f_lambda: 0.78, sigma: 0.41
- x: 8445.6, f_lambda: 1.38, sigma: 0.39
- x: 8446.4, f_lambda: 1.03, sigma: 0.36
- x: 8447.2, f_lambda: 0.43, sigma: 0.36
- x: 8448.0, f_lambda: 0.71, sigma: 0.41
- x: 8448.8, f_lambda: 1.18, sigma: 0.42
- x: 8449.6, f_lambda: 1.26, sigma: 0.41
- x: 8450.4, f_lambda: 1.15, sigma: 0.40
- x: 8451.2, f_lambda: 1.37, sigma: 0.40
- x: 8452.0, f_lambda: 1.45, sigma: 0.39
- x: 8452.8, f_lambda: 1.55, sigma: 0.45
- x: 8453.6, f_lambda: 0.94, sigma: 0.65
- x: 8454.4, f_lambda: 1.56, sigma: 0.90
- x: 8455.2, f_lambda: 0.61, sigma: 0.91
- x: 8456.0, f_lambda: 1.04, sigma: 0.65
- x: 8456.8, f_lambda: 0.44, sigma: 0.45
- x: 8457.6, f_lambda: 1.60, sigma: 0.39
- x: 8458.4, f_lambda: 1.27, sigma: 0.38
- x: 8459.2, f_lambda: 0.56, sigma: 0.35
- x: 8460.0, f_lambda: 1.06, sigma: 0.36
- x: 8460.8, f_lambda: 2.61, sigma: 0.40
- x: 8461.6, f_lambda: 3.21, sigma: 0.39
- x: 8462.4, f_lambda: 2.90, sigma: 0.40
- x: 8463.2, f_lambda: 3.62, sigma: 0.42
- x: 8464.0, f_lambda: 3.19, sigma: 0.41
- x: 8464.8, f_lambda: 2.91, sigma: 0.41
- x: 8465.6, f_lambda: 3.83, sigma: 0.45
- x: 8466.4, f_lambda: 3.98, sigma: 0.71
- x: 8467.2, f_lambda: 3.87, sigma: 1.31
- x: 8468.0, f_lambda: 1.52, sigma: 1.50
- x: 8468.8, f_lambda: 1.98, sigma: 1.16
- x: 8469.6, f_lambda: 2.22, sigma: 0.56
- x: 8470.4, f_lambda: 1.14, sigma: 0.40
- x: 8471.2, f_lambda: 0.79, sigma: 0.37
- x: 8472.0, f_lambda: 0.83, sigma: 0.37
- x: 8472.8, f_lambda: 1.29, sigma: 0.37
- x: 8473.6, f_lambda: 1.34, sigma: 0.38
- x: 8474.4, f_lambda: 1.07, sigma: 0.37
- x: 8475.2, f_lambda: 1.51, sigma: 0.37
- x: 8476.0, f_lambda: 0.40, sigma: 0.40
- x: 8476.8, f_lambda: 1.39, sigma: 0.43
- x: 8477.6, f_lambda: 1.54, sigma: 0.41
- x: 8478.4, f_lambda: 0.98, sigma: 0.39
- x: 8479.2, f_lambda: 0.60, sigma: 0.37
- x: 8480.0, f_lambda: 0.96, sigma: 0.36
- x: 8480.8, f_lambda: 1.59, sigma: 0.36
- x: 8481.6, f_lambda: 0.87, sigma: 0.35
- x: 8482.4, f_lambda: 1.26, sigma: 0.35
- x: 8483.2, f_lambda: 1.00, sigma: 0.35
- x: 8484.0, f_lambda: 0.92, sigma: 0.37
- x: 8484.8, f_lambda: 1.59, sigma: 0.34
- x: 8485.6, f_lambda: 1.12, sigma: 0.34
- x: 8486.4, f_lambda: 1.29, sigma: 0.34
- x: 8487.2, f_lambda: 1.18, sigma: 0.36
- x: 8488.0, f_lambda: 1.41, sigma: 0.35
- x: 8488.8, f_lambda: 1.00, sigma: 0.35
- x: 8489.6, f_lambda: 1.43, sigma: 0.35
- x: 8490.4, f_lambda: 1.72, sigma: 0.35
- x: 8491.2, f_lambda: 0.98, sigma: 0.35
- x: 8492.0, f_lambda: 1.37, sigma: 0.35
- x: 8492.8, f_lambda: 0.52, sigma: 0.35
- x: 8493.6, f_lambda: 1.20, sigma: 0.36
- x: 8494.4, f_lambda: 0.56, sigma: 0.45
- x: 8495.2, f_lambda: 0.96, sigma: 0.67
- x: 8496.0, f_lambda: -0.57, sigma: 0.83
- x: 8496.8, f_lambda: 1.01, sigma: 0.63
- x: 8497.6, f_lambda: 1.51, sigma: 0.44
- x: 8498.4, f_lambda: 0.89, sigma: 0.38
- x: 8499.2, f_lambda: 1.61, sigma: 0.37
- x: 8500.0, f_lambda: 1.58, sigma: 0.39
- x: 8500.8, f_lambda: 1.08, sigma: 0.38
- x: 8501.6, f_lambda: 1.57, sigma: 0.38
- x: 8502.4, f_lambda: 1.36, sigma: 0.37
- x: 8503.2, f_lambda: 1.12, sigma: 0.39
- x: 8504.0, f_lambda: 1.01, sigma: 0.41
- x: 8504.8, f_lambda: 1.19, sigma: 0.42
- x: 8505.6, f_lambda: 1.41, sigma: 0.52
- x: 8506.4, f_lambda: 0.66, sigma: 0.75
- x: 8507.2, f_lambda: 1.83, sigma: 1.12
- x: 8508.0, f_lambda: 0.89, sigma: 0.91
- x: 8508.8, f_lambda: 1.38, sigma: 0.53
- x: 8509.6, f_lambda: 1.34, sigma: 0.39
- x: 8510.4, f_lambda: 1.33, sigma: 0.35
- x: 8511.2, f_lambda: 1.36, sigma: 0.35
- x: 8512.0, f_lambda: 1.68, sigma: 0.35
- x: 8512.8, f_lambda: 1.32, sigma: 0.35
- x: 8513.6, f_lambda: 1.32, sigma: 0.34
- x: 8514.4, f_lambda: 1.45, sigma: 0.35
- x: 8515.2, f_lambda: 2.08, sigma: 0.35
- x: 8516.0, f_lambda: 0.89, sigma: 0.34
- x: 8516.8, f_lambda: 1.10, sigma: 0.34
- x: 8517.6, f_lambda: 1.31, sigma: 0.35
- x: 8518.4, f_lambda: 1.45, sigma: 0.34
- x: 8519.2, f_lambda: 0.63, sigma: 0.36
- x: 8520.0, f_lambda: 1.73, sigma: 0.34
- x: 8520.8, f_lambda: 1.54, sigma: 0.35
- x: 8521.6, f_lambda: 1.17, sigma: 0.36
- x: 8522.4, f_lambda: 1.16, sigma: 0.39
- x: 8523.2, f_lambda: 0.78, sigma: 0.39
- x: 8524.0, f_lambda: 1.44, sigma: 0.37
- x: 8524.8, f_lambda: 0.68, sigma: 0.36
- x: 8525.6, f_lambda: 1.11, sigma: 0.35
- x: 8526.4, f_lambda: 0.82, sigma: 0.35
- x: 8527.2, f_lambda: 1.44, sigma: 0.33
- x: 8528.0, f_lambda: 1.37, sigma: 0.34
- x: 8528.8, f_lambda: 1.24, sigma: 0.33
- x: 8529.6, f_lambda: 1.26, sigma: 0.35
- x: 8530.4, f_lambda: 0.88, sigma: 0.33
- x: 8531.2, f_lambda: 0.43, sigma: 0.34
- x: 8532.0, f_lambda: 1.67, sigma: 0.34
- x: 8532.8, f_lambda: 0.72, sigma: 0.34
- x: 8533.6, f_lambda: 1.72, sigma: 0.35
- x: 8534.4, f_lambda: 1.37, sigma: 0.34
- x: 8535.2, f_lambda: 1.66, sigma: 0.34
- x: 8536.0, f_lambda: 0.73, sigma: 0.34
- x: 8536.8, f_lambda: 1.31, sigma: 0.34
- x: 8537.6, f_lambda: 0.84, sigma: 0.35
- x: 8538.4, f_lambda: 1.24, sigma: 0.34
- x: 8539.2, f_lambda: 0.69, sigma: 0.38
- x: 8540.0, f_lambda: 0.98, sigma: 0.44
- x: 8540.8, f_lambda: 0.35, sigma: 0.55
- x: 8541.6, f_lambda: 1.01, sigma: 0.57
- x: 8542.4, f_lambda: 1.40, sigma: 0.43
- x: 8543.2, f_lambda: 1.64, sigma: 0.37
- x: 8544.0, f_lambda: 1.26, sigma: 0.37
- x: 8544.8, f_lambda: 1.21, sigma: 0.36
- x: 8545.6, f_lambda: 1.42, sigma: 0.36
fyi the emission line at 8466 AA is [N II] 6583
